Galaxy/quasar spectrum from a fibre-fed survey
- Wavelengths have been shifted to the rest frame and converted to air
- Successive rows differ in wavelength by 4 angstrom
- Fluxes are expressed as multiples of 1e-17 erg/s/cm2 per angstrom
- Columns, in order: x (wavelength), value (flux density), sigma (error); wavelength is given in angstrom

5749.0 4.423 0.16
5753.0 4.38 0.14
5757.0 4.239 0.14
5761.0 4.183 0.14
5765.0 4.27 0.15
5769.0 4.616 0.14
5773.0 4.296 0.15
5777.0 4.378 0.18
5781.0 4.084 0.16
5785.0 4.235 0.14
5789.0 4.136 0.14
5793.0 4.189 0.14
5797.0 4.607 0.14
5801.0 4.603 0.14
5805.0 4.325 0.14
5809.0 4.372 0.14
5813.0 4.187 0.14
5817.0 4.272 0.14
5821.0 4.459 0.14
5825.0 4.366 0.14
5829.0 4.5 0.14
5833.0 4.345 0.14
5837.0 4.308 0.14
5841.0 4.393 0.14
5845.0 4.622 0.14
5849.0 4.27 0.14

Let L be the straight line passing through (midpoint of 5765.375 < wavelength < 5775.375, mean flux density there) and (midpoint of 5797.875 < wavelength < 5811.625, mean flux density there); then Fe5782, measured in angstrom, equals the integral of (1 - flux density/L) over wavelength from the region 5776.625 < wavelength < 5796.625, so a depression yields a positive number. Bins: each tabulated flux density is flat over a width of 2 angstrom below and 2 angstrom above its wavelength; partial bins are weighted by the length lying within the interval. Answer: 0.9 angstrom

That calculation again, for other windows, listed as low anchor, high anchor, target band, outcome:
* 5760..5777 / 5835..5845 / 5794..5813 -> -0.22 angstrom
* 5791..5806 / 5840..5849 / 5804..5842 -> 0.86 angstrom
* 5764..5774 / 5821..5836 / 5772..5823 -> 1.06 angstrom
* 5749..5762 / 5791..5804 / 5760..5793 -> 0.78 angstrom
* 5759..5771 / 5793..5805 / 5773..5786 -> 0.50 angstrom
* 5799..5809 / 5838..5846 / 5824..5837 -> 0.20 angstrom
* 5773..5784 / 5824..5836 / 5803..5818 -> 0.17 angstrom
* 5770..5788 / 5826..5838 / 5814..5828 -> 0.00 angstrom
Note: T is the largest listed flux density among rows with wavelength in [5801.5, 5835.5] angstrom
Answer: 4.5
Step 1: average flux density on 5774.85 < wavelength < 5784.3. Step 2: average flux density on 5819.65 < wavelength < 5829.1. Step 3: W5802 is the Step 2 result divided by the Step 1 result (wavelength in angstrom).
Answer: 1.05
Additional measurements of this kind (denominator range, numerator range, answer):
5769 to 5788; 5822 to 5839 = 1.02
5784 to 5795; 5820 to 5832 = 1.06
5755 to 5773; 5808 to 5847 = 1.01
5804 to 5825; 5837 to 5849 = 1.02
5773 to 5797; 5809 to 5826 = 1.02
